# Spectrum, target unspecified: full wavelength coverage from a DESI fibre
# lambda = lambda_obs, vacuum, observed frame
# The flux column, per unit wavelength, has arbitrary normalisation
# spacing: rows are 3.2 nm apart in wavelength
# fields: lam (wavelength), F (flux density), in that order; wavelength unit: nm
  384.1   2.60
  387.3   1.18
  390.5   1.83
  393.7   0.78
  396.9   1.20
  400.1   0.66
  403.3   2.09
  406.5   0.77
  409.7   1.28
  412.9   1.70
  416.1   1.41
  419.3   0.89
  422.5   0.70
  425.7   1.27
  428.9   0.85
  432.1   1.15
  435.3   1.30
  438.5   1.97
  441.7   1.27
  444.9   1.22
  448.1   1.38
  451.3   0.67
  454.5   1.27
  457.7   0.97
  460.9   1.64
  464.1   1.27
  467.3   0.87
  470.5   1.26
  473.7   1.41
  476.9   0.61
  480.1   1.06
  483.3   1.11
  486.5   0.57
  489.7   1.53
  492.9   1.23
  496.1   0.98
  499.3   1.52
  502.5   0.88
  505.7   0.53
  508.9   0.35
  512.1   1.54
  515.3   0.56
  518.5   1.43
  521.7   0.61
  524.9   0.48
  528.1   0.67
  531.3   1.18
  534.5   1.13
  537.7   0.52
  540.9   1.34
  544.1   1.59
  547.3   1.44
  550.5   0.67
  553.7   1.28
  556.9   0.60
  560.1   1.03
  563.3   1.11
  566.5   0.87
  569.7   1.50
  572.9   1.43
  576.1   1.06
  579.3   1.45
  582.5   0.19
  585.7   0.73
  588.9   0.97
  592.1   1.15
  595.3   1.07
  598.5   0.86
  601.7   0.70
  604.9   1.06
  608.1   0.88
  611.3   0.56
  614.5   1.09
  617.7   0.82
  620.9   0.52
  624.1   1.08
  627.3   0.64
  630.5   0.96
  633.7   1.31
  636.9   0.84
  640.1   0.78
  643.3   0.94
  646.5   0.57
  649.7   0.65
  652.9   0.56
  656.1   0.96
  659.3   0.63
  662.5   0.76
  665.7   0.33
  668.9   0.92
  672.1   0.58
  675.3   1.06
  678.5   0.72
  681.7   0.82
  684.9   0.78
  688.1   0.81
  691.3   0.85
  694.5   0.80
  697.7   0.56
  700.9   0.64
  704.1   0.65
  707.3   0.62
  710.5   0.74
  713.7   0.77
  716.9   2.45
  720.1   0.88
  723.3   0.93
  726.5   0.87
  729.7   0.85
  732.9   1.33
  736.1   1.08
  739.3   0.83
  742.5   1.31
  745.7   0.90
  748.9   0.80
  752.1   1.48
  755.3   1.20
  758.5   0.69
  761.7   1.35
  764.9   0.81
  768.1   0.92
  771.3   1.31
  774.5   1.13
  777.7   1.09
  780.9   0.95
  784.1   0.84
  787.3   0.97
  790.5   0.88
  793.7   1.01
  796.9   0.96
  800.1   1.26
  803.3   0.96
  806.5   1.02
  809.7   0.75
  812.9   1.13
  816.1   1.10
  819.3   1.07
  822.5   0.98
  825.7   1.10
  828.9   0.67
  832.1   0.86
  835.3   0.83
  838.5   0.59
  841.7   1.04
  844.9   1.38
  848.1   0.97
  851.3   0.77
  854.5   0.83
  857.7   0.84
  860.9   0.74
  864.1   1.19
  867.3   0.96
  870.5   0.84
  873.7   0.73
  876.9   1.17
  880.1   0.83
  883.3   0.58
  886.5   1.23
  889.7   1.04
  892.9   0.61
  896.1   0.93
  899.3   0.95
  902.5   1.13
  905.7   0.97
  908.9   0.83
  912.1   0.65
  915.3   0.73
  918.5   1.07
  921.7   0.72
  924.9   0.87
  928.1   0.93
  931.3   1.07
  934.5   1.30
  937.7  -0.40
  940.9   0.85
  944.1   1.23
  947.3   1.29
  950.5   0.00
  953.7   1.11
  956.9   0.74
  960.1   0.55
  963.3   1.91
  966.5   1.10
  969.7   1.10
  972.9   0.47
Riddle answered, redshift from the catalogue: 0.92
